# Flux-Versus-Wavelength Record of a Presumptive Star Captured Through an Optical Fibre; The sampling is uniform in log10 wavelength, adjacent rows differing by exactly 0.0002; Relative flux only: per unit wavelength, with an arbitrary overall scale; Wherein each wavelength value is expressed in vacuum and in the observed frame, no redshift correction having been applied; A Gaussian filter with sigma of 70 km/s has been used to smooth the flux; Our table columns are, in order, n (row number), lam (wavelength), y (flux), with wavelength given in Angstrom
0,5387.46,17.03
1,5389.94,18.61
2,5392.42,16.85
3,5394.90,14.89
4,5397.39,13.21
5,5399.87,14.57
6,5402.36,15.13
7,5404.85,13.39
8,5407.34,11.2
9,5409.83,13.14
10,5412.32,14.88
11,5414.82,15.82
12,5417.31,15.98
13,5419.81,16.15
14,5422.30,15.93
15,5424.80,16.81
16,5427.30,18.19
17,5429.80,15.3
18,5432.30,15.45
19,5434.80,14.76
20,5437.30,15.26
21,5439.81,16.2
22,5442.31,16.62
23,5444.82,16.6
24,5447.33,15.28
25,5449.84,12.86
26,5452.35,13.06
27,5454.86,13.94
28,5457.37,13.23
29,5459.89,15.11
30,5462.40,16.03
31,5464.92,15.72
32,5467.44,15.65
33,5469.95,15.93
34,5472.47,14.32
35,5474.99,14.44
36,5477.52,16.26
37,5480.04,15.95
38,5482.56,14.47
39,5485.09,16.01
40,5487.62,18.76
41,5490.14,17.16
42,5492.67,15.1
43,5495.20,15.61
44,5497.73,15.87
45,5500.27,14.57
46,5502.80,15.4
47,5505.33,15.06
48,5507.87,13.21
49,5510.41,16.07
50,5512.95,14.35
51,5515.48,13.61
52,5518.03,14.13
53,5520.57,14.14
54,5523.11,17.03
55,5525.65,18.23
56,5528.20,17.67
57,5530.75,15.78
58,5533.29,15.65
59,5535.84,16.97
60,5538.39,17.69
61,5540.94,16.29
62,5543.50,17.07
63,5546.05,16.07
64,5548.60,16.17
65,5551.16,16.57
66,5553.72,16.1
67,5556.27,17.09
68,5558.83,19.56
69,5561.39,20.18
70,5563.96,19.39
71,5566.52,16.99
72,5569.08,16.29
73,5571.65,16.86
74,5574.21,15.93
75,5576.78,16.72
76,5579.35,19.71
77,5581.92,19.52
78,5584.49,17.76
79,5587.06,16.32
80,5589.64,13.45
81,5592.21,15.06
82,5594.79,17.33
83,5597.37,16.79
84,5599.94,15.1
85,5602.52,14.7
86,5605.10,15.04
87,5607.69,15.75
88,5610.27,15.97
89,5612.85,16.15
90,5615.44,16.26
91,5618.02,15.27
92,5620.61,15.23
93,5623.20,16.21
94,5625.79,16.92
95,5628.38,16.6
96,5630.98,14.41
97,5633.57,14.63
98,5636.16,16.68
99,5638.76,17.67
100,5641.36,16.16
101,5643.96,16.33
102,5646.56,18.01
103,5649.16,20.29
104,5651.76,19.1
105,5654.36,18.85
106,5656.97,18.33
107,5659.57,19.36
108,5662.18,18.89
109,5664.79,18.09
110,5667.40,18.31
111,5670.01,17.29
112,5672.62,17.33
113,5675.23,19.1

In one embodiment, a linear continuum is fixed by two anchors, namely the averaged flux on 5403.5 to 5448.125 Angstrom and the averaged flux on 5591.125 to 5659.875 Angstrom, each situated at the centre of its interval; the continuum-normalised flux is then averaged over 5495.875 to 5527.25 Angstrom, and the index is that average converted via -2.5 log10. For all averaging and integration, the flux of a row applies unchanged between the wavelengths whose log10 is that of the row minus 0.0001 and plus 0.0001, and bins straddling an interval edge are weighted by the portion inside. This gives 0.05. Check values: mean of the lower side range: 15.4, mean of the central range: 15.2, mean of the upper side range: 16.6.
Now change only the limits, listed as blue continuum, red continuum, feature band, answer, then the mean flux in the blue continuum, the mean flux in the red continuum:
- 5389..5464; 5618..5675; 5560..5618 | 0.01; 15.1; 17.4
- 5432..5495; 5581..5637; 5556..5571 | -0.16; 15.4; 15.9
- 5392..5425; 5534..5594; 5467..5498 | 0.00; 14.7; 17.1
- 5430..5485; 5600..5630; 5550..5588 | -0.14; 15.1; 15.8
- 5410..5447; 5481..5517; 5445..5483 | 0.05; 15.9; 15.4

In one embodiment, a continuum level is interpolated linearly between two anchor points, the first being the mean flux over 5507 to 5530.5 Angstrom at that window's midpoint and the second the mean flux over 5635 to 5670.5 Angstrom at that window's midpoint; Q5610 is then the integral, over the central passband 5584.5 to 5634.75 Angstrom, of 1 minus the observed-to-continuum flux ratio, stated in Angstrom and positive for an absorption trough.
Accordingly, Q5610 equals 4.5 Angstrom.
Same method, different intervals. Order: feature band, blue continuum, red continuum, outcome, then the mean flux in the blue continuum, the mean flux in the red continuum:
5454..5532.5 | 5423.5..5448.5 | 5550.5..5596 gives 5.24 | 16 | 17.3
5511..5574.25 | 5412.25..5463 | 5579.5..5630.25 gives -3.09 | 15.4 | 16.1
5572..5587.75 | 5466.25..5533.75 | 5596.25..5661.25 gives -1.38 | 15.6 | 16.6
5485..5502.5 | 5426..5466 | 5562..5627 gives -0.56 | 15.2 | 16.5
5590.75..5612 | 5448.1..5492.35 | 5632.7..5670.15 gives 1.82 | 15.2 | 17.9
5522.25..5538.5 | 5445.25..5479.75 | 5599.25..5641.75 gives -1.81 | 14.8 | 15.8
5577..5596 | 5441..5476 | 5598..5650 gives -1.36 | 14.9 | 16.1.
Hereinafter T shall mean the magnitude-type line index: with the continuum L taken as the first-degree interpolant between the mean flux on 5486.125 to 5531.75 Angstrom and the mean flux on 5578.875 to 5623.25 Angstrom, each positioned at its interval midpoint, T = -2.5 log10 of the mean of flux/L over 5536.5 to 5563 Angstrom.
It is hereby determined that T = -0.09 mag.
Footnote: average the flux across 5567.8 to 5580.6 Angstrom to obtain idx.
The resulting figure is 17.1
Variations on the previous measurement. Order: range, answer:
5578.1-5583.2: 19.6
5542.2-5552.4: 16.5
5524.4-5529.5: 17.9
